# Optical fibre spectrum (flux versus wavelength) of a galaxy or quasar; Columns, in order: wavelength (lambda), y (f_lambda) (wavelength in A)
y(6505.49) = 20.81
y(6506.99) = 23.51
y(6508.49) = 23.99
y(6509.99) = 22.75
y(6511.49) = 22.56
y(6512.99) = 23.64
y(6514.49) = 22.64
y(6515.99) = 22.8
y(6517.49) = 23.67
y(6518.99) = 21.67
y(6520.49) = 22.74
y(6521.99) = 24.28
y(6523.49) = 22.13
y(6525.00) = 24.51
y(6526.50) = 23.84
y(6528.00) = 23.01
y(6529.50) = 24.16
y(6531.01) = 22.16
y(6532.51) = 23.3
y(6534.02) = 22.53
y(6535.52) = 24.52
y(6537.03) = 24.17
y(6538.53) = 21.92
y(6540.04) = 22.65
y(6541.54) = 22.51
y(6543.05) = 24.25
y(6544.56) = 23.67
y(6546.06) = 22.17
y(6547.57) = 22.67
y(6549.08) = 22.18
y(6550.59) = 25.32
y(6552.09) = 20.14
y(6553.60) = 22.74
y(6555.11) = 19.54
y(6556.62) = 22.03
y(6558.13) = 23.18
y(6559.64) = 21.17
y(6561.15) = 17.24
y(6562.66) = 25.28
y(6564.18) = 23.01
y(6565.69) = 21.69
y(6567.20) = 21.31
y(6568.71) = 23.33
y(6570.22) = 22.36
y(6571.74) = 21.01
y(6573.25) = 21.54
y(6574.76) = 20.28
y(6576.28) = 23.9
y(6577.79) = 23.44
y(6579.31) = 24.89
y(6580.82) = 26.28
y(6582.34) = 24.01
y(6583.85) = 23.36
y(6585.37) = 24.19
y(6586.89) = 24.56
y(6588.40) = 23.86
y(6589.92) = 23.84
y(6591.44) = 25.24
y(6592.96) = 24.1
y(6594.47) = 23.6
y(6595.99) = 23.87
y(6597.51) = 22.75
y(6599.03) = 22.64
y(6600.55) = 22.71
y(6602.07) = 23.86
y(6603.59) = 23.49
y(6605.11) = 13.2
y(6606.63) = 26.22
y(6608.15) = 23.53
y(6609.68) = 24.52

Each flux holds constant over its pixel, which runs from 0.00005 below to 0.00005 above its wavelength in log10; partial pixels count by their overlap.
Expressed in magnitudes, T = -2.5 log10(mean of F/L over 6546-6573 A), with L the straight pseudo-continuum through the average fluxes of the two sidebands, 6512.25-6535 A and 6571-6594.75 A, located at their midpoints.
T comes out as 0.07 mag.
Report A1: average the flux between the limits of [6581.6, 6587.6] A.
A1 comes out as 24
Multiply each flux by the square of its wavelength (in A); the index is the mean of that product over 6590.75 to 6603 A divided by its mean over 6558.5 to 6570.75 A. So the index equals 1.08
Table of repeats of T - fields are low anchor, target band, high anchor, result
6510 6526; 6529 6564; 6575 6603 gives 0.038 mag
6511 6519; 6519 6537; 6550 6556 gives -0.036 mag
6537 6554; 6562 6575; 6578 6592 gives 0.070 mag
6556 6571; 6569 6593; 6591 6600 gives -0.028 mag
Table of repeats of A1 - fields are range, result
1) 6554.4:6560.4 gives 21.5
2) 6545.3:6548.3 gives 22.5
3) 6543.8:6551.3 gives 23.2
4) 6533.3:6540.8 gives 23.2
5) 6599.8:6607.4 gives 21.9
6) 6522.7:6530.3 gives 23.5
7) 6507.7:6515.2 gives 23.1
